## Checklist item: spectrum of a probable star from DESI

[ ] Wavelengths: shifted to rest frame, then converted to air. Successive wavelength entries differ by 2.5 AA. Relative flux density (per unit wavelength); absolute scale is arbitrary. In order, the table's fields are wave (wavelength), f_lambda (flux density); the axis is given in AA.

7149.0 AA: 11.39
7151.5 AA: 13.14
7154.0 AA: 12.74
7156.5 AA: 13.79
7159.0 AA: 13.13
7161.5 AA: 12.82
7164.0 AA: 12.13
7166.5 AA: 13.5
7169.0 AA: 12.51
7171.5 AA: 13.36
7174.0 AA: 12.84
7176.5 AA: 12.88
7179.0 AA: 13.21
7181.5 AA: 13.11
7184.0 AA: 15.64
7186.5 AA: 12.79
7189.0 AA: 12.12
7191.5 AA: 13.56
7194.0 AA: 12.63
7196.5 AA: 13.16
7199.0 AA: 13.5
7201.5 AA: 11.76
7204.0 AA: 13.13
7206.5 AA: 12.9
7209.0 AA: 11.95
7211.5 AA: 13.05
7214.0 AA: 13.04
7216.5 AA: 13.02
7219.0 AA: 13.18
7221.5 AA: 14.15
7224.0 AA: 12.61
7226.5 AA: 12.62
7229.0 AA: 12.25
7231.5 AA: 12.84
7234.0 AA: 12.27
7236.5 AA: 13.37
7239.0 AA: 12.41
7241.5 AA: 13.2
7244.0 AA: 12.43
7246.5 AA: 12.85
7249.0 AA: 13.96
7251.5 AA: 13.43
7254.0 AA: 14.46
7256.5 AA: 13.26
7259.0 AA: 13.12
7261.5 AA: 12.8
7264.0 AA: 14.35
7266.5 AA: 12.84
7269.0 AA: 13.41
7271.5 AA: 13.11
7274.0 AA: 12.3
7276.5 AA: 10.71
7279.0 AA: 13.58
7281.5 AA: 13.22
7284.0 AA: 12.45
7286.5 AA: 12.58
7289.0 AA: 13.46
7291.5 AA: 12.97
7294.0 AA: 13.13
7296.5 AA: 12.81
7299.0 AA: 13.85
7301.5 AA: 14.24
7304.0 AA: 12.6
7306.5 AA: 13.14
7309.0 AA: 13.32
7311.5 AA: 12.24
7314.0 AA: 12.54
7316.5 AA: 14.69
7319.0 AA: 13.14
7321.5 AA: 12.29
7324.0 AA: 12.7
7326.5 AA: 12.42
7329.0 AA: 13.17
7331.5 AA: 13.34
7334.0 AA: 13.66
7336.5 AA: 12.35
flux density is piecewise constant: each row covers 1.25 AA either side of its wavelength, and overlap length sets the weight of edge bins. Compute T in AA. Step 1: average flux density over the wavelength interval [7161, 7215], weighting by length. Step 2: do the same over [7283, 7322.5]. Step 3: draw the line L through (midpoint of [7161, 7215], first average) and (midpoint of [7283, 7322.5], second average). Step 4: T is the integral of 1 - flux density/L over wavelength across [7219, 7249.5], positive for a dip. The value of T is 0.3 AA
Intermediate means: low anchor 13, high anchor 13.1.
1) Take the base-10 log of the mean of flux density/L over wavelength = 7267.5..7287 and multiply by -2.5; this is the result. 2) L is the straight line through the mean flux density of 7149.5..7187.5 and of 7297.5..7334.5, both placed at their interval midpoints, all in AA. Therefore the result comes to 0.04 mag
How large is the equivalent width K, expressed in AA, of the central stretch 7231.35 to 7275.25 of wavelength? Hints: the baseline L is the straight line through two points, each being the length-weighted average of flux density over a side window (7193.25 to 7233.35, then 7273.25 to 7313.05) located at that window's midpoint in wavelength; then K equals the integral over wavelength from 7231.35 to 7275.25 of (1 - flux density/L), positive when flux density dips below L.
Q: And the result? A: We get -0.9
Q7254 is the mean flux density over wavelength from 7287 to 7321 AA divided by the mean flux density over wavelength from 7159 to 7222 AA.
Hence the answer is 1.0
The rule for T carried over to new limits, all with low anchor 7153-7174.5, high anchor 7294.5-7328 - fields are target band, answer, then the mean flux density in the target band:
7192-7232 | 0.44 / 12.9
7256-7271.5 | -0.28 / 13.3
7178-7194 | -0.43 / 13.3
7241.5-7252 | -0.09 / 13.2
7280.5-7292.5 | 0.12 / 12.9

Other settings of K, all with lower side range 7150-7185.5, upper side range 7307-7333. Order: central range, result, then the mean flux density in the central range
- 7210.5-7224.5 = -0.1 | 13.2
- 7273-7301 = 0.4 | 12.9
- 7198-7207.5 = 0.2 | 12.8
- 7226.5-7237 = 0.4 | 12.6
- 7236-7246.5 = 0.2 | 12.8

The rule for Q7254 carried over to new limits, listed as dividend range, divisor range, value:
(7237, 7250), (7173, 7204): 0.99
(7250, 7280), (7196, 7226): 1.01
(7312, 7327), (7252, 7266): 0.96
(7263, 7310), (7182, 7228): 1.00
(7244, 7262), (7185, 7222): 1.03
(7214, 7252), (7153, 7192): 0.99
